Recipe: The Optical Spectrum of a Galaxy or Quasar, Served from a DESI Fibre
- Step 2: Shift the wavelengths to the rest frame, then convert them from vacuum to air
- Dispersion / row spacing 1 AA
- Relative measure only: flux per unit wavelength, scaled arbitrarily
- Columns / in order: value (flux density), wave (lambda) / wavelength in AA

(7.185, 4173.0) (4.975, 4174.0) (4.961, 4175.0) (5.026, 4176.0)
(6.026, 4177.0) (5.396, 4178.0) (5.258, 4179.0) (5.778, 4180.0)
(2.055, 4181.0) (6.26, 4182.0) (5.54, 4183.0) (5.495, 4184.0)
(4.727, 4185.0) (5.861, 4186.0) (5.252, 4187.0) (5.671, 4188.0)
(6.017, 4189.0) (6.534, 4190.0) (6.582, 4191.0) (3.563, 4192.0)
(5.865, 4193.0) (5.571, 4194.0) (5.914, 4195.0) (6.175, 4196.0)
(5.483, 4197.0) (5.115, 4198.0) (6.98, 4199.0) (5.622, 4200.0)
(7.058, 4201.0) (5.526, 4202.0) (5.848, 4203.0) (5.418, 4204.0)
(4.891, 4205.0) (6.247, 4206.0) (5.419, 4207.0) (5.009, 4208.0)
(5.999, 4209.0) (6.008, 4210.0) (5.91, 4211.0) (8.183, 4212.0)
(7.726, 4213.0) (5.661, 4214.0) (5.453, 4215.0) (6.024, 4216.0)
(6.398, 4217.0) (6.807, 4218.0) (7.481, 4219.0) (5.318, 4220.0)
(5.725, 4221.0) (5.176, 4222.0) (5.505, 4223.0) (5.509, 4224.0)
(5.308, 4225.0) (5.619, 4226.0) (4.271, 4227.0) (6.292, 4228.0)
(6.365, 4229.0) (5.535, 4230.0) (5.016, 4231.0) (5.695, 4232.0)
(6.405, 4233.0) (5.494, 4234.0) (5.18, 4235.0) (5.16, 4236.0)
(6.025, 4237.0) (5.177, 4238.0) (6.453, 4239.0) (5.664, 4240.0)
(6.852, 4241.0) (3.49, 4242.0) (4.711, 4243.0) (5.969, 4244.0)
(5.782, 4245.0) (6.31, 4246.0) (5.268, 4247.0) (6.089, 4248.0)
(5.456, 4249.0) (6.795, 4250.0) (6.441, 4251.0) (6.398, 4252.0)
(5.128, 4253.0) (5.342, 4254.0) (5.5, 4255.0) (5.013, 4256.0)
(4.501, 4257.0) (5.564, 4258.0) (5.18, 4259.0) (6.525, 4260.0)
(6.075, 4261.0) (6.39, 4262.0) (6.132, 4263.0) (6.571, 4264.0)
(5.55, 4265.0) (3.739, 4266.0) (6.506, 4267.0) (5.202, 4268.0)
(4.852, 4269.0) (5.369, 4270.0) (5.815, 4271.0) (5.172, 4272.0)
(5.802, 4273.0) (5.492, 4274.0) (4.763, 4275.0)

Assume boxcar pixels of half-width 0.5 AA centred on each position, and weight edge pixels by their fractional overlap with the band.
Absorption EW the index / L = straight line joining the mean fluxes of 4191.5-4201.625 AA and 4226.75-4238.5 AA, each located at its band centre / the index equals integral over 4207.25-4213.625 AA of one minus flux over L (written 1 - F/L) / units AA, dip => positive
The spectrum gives -0.84 AA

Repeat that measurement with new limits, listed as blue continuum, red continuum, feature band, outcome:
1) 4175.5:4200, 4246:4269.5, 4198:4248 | -2.0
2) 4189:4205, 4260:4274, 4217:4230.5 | -0.1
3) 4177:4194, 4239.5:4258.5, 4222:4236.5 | 0.0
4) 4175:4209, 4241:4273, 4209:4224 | -1.7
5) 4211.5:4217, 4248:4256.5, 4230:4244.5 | 1.4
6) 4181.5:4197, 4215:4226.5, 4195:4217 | -0.8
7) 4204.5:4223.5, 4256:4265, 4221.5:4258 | 2.0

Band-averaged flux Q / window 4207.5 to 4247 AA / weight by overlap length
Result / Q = 5.81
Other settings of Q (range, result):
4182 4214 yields 5.85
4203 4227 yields 5.91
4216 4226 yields 5.9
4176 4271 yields 5.69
